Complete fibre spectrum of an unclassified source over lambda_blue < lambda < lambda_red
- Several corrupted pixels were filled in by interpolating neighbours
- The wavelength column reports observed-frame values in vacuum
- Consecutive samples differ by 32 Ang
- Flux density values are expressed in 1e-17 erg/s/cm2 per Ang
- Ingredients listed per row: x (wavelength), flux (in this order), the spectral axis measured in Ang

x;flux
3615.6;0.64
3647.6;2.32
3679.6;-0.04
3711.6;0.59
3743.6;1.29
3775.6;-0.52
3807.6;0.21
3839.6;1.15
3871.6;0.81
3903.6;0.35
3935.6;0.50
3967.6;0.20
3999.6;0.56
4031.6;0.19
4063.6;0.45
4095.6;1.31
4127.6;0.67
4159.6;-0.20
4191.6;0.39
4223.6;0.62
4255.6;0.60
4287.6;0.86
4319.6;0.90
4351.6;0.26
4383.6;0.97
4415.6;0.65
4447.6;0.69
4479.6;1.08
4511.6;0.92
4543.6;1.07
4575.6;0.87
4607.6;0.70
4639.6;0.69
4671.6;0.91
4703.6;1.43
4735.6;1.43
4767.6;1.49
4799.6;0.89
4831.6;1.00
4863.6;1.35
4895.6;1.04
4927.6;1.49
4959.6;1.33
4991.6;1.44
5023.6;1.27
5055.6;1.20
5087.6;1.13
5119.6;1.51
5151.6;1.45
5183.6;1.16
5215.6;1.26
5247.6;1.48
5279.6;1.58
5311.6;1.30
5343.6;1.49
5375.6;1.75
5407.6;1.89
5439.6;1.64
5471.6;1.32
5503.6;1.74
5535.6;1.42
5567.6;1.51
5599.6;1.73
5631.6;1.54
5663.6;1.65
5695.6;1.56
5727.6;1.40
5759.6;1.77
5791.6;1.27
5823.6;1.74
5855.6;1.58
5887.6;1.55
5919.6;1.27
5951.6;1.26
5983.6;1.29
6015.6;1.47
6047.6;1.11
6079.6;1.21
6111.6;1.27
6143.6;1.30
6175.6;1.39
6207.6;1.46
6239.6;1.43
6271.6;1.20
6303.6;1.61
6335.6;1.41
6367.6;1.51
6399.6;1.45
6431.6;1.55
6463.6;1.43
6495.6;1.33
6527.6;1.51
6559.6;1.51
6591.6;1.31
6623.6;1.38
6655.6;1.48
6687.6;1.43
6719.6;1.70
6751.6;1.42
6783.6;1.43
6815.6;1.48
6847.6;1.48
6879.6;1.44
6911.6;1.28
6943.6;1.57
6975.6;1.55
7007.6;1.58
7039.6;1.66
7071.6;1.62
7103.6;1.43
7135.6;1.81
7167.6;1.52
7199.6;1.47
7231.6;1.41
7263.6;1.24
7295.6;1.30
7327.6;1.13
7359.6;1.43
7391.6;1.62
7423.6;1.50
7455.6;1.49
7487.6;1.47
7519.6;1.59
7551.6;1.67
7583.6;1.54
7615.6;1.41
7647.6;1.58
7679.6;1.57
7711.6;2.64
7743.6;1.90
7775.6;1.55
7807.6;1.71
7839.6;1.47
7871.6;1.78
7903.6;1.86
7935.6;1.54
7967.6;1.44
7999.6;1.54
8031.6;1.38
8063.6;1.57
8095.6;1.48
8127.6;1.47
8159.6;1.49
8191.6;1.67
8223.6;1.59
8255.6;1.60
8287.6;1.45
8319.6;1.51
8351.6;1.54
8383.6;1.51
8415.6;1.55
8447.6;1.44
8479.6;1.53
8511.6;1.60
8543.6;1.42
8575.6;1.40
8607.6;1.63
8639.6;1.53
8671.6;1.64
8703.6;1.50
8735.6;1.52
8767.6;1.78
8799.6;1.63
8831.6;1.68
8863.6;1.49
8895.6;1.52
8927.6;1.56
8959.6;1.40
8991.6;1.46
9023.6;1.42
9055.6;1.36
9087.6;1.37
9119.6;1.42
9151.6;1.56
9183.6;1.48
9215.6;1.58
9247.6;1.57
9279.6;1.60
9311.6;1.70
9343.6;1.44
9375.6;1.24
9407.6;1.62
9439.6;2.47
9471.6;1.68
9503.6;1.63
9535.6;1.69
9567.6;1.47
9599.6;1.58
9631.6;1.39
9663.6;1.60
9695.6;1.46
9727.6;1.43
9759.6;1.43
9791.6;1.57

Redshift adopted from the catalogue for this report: 0.17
